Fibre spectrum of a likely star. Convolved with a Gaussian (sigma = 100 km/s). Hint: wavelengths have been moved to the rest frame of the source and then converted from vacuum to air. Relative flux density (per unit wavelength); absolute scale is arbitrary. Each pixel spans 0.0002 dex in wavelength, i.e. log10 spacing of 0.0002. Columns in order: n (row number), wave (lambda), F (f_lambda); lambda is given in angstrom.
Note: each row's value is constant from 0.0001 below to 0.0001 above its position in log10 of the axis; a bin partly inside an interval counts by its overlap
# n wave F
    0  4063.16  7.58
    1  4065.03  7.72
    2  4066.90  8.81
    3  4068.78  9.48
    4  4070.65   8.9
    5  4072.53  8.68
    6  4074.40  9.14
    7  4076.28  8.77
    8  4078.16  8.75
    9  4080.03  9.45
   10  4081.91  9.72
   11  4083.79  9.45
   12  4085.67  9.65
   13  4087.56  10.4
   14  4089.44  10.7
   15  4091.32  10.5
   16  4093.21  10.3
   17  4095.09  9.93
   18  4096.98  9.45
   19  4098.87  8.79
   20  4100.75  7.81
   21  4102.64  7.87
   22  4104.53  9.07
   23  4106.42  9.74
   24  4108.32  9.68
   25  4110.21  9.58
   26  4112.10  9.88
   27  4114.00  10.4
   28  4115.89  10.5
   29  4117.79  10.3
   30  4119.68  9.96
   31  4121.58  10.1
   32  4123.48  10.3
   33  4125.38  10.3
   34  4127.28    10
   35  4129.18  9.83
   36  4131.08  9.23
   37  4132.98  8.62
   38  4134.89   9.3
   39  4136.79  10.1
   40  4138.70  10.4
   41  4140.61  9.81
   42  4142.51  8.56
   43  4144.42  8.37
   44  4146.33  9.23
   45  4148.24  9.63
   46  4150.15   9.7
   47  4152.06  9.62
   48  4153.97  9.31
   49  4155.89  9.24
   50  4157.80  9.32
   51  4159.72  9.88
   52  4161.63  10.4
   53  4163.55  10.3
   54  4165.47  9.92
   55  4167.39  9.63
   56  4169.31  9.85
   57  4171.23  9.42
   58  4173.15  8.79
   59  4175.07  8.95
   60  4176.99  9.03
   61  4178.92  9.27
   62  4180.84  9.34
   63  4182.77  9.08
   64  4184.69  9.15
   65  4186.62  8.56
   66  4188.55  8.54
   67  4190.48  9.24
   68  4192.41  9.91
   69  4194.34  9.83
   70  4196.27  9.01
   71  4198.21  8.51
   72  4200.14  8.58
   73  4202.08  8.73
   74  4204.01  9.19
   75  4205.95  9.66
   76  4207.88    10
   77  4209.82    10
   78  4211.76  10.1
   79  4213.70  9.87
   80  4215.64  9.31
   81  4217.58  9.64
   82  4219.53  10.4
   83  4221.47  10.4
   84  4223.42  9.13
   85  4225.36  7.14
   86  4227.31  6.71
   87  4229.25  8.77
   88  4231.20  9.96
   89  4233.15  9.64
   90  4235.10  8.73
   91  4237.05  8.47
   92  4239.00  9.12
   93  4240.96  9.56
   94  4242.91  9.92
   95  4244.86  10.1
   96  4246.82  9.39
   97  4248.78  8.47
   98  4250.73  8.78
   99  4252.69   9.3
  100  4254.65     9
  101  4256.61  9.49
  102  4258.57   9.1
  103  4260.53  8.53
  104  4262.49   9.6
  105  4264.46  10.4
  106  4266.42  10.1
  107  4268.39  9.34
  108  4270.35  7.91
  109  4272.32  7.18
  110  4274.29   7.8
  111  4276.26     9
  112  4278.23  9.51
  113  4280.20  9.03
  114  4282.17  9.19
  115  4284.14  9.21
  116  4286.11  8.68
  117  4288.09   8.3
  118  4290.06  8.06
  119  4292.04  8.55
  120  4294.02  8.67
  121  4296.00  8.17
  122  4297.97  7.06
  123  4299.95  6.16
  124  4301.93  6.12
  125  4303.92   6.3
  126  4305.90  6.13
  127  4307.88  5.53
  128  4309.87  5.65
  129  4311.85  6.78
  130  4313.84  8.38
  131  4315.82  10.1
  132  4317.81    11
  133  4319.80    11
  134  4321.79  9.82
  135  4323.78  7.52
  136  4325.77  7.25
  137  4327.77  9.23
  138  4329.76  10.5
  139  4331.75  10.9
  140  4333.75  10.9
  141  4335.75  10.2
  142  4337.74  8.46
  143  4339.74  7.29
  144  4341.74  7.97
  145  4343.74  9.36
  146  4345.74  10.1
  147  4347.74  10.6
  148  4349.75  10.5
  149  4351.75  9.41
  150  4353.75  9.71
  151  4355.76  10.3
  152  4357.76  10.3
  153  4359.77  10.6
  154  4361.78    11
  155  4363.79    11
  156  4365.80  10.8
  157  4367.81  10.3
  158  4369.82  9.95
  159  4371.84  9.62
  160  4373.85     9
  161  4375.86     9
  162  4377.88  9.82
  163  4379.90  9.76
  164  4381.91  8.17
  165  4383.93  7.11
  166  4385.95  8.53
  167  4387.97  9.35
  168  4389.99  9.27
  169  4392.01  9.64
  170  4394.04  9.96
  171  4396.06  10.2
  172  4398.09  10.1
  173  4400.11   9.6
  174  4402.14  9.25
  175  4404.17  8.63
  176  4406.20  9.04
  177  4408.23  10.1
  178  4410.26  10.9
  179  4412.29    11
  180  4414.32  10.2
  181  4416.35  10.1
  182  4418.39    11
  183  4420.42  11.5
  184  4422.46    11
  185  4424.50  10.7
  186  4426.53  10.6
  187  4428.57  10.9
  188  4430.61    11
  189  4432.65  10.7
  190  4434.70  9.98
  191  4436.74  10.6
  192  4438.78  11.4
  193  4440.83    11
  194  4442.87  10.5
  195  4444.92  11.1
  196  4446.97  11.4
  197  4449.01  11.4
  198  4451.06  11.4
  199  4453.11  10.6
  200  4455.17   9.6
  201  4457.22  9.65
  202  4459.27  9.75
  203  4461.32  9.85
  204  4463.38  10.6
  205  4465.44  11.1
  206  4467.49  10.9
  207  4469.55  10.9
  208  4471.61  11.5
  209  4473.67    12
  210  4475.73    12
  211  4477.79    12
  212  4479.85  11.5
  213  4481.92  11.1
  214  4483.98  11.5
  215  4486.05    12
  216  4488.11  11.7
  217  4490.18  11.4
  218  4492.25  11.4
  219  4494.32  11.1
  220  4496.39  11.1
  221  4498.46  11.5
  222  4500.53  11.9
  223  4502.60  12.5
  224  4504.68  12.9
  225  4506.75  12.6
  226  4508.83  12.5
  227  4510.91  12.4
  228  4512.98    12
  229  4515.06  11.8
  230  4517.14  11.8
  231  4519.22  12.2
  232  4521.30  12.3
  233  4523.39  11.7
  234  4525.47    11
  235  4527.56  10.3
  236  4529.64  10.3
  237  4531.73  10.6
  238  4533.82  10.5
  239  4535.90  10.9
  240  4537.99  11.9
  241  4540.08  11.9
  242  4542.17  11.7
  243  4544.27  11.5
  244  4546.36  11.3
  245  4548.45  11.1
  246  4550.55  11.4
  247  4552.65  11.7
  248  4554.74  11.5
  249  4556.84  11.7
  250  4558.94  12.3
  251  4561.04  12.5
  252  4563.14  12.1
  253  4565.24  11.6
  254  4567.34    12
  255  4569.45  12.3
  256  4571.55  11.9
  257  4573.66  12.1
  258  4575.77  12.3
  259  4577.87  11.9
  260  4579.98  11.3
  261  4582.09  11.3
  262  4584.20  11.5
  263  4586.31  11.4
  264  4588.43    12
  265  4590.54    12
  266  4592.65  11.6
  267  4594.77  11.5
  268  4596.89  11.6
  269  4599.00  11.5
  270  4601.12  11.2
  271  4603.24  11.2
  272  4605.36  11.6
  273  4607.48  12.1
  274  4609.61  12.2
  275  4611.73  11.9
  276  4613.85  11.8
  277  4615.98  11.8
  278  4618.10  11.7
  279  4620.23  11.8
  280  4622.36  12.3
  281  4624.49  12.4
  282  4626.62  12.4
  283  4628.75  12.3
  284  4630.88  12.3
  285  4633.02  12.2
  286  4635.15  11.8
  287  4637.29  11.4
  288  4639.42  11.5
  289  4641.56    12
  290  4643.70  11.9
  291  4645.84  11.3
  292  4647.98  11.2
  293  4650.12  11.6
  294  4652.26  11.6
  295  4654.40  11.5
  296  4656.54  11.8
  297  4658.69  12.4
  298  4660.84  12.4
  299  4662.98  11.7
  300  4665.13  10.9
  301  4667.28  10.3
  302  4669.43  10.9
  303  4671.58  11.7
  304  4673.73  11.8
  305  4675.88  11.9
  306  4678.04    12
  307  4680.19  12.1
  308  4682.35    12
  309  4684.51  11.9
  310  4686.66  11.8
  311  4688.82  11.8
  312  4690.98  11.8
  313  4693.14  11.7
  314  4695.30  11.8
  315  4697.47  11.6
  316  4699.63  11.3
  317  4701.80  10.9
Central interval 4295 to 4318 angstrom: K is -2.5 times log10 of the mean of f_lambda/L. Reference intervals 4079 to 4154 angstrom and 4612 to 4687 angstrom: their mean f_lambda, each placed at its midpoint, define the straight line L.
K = 0.41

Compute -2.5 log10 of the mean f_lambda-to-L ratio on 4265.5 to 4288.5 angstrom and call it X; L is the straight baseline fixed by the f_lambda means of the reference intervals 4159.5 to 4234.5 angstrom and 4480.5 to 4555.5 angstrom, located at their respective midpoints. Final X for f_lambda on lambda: 0.13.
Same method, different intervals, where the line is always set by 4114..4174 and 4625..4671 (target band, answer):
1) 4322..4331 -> 0.18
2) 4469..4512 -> -0.07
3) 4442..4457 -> 0.01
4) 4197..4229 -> 0.09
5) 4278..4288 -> 0.14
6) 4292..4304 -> 0.38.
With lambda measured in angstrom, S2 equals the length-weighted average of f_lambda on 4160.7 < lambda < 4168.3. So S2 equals 10.1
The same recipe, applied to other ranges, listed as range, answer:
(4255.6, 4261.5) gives 9.04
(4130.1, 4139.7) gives 9.53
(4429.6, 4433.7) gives 10.8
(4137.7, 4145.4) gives 9.28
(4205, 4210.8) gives 9.9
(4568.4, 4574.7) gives 12.1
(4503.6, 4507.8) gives 12.7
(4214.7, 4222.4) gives 9.94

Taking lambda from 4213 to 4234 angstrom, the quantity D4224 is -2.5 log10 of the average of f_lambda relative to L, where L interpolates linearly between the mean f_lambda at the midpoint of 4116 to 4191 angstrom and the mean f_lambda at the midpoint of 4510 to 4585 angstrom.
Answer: 0.08 mag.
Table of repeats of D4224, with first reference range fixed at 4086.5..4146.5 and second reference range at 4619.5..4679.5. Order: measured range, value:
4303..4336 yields 0.21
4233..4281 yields 0.13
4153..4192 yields 0.06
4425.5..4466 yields 0.03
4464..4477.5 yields -0.03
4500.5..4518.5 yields -0.10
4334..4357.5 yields 0.11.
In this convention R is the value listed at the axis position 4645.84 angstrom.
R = 11.3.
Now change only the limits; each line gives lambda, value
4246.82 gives 9.39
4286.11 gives 8.68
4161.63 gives 10.4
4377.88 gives 9.82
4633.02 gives 12.2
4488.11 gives 11.7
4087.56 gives 10.4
